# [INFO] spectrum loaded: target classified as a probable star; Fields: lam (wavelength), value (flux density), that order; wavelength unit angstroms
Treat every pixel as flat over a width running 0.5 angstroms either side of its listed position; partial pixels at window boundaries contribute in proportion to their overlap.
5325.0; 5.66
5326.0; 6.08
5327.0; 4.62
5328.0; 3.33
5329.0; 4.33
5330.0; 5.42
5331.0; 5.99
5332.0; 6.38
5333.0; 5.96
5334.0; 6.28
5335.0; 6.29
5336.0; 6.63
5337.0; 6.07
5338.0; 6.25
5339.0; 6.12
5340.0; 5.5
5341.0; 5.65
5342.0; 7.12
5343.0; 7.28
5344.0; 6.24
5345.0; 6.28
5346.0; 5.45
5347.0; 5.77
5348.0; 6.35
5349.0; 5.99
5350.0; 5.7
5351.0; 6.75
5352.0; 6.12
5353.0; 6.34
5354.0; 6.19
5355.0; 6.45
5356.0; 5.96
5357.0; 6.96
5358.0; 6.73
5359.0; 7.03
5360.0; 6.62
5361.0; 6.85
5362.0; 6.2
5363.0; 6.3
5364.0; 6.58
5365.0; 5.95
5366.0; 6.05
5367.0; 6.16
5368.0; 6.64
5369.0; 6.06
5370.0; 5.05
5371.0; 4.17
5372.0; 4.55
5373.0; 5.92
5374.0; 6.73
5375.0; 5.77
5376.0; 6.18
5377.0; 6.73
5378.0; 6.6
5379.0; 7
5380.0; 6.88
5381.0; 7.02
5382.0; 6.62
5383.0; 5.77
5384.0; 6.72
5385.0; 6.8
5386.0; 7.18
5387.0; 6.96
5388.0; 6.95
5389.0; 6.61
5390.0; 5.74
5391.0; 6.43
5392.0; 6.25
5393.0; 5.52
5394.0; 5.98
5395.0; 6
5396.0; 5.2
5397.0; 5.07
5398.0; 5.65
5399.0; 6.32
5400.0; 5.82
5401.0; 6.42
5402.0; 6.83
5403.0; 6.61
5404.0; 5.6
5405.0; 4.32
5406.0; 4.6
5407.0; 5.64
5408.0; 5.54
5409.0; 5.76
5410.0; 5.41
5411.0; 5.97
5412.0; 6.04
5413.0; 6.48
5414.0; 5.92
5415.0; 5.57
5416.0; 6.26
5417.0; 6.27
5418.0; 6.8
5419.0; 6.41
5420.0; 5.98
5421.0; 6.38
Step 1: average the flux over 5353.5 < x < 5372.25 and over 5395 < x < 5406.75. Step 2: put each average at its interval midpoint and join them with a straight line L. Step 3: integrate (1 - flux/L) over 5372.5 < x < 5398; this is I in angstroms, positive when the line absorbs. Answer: -1.9 angstroms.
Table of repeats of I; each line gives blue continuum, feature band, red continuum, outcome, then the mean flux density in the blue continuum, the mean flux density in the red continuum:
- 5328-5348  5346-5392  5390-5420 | -2.8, 5.99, 5.88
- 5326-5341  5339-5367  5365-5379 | -2.4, 5.67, 5.93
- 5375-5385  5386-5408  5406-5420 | 1.1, 6.58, 5.95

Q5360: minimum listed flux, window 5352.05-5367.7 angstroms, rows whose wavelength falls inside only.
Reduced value 5.95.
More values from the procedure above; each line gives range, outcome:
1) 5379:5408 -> 4.32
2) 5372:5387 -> 4.55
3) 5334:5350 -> 5.45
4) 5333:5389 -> 4.17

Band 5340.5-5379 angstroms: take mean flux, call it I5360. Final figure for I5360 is 6.21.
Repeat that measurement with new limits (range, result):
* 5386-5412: 5.92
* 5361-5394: 6.26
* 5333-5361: 6.3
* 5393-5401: 5.75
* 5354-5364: 6.55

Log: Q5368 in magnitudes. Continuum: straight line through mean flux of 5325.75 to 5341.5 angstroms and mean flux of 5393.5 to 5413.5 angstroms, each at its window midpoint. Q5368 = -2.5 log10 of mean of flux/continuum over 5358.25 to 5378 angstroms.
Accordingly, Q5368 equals -0.07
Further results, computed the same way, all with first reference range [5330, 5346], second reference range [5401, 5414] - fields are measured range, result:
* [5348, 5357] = -0.02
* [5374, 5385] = -0.10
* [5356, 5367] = -0.07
